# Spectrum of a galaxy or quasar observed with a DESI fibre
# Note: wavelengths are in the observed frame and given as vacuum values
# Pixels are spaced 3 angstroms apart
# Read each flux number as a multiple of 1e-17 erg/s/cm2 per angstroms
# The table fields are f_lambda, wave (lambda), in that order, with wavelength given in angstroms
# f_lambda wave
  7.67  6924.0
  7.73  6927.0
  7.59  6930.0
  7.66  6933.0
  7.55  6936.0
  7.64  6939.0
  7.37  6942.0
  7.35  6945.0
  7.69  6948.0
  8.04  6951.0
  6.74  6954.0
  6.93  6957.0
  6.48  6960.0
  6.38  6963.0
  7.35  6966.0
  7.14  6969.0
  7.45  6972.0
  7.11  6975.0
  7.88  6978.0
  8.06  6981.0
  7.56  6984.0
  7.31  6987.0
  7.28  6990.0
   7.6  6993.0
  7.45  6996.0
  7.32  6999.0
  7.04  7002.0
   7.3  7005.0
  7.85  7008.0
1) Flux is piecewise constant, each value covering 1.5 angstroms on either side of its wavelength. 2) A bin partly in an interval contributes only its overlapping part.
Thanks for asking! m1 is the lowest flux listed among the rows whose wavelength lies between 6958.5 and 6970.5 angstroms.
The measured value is 6.38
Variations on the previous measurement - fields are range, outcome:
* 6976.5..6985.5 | 7.56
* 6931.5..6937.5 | 7.55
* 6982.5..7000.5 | 7.28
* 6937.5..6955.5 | 6.74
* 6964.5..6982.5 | 7.11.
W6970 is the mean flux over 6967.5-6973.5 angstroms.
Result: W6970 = 7.29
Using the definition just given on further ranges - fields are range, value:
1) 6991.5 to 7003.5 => 7.35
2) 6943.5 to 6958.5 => 7.35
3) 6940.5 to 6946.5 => 7.36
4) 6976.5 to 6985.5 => 7.83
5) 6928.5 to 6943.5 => 7.56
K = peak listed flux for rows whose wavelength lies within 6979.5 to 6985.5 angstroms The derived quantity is 8.06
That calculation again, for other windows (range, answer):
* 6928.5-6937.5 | 7.66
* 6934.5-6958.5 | 8.04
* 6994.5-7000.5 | 7.45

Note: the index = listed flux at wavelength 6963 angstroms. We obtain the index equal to 6.38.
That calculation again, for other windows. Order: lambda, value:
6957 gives 6.93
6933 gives 7.66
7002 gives 7.04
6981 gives 8.06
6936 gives 7.55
